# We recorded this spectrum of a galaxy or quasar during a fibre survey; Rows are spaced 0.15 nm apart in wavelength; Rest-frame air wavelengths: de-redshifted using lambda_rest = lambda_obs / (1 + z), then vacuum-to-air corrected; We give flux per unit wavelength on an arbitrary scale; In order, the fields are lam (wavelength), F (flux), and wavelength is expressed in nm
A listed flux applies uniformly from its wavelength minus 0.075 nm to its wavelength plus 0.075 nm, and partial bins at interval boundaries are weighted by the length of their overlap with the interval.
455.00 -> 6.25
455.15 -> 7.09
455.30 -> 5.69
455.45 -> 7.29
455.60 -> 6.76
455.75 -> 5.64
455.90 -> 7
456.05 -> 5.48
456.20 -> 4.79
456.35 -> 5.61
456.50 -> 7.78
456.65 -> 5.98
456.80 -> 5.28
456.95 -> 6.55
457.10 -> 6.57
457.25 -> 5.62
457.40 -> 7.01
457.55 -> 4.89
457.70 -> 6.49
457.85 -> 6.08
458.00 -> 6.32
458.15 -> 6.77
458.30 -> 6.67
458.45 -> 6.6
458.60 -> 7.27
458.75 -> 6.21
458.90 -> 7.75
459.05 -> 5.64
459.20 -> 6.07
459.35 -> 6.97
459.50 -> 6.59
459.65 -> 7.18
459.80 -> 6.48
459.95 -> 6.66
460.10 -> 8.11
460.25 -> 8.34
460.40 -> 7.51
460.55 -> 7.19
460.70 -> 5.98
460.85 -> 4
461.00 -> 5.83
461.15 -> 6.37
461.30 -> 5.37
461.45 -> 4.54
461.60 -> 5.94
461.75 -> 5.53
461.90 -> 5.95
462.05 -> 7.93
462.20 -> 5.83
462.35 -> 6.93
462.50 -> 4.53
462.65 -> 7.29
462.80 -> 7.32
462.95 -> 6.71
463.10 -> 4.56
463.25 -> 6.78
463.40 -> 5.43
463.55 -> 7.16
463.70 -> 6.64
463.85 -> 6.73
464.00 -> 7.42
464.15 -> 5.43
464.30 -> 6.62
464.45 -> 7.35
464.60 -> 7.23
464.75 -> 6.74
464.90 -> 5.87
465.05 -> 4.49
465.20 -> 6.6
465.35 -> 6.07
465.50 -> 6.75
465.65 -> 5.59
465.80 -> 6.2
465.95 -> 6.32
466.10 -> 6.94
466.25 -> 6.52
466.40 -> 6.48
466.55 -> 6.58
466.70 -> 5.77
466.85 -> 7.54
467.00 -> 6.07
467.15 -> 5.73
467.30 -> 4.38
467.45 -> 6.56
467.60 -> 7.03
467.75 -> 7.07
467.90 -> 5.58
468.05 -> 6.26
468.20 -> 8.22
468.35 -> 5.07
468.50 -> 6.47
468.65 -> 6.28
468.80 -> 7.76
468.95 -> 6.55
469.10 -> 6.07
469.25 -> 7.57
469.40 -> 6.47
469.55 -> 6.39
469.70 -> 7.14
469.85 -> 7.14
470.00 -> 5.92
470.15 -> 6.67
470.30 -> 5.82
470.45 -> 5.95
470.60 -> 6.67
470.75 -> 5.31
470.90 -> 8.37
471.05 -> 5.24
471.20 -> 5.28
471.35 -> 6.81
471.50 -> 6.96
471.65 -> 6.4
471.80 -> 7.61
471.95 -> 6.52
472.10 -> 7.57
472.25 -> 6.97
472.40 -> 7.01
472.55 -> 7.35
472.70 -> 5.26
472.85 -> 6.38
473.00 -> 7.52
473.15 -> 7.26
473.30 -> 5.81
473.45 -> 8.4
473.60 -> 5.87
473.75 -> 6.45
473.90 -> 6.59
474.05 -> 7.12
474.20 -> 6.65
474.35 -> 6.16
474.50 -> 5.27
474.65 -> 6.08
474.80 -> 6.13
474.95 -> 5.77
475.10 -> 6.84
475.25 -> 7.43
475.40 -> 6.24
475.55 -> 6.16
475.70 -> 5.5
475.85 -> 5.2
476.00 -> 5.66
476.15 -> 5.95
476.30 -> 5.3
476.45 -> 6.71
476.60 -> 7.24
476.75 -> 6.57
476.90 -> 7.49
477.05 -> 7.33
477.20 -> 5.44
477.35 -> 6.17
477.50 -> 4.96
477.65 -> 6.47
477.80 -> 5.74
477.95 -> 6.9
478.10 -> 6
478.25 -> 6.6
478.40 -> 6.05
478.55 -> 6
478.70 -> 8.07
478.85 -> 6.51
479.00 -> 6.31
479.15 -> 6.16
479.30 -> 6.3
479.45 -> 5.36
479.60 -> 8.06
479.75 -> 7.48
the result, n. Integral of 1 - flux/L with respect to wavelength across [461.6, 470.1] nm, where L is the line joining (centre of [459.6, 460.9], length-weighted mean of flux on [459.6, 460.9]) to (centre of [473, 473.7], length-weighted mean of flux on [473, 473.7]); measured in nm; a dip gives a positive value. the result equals 0.58 nm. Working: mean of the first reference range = 6.88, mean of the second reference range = 6.89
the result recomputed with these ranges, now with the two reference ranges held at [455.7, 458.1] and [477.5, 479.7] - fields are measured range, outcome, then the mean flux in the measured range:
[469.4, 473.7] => -0.211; 6.62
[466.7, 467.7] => 0.006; 6.21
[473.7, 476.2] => 0.071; 6.19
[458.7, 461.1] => -0.208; 6.66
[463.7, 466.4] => -0.088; 6.41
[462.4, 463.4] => 0.003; 6.16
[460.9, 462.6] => 0.077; 5.88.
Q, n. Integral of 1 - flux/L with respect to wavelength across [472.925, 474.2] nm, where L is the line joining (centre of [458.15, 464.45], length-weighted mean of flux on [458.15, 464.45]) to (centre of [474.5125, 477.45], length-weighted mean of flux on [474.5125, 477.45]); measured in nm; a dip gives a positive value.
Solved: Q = -0.12 nm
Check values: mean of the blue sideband 6.46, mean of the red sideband 6.24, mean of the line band 6.86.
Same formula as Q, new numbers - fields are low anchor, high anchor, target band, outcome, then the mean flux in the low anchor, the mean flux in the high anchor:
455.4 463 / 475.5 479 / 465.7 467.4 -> 0.03 nm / 6.37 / 6.26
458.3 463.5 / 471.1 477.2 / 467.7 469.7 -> -0.05 nm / 6.4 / 6.5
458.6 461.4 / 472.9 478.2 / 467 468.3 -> 0.03 nm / 6.57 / 6.35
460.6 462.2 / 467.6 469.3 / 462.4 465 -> -0.17 nm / 5.77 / 6.63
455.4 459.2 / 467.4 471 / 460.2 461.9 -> 0.10 nm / 6.31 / 6.59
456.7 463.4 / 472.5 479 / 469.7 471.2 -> 0.01 nm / 6.36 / 6.38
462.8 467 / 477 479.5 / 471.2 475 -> -0.18 nm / 6.4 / 6.26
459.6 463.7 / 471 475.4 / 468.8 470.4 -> -0.03 nm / 6.35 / 6.58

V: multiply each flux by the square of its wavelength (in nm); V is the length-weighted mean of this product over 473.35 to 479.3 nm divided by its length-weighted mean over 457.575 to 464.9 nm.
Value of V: 1.05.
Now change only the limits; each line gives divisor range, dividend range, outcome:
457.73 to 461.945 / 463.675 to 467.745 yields 1.02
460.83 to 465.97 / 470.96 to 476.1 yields 1.09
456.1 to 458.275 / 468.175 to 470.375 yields 1.13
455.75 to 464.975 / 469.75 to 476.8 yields 1.07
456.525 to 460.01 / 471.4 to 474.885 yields 1.10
